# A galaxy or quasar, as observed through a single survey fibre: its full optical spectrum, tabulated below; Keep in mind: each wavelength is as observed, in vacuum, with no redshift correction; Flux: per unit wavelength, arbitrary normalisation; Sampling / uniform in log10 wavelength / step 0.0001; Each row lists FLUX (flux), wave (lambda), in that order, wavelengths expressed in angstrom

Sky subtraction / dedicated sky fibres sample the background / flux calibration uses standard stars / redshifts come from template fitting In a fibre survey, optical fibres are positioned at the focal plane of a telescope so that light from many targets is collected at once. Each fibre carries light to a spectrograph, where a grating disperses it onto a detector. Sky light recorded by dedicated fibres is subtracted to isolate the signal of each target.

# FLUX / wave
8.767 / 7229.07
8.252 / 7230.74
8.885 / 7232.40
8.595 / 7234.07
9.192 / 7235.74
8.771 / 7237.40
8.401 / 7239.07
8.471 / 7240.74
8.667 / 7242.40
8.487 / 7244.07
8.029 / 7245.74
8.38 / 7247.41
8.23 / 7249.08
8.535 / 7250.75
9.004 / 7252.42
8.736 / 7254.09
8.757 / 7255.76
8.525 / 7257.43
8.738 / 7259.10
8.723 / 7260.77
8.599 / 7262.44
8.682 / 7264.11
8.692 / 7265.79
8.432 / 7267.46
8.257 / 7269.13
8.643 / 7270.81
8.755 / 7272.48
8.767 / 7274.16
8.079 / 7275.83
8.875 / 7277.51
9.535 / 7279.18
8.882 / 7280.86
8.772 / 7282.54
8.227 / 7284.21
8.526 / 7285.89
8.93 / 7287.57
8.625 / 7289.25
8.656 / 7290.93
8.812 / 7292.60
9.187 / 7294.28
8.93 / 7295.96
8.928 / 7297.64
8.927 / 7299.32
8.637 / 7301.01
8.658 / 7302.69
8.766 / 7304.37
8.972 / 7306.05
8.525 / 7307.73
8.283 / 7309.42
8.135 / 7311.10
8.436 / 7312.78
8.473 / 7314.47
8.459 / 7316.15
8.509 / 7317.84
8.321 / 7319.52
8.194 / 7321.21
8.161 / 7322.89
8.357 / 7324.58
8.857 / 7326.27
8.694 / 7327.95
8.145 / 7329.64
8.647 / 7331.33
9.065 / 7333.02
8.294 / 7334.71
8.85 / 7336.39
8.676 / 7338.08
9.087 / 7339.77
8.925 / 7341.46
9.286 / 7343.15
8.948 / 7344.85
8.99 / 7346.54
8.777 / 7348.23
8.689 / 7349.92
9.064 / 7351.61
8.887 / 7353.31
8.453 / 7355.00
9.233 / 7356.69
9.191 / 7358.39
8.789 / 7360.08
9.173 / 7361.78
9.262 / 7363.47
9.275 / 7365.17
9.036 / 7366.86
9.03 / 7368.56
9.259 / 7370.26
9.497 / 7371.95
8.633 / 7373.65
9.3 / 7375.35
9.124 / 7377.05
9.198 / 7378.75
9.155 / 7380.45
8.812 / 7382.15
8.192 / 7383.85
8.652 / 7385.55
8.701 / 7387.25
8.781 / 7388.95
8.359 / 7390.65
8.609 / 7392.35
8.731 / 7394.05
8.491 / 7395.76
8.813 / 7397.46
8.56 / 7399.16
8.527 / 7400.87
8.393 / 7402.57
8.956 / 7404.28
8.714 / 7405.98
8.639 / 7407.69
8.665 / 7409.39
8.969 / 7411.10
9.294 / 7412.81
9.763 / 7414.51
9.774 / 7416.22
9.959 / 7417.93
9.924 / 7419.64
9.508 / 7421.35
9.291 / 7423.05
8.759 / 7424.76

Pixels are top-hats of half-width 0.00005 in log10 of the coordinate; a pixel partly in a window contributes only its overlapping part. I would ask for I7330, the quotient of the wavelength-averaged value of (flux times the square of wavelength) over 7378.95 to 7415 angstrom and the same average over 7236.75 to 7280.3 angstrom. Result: 1.06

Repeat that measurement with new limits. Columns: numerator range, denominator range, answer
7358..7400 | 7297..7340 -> 1.06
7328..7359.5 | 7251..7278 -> 1.05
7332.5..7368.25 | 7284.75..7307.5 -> 1.03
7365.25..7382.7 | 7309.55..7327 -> 1.10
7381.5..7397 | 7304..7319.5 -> 1.03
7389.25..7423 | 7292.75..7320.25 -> 1.07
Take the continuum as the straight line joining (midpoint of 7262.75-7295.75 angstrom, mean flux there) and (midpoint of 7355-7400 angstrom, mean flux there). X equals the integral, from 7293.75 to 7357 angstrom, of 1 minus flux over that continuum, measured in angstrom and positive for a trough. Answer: 0.81 angstrom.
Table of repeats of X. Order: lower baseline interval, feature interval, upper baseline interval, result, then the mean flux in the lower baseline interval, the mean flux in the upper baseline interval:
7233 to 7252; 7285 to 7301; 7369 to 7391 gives -0.28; 8.53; 8.91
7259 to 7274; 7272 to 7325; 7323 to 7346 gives 0.22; 8.61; 8.74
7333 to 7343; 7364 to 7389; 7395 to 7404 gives -0.89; 8.84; 8.58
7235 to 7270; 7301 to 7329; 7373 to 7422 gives 0.79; 8.59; 8.94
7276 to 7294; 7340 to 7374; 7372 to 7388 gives -0.63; 8.77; 8.89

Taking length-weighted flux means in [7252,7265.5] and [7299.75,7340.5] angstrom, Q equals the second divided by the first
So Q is 0.98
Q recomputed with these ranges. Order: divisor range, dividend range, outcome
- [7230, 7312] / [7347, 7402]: 1.03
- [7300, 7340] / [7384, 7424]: 1.05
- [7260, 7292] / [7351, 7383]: 1.05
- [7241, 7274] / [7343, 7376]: 1.05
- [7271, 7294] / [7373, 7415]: 1.01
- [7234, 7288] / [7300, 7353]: 1.00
